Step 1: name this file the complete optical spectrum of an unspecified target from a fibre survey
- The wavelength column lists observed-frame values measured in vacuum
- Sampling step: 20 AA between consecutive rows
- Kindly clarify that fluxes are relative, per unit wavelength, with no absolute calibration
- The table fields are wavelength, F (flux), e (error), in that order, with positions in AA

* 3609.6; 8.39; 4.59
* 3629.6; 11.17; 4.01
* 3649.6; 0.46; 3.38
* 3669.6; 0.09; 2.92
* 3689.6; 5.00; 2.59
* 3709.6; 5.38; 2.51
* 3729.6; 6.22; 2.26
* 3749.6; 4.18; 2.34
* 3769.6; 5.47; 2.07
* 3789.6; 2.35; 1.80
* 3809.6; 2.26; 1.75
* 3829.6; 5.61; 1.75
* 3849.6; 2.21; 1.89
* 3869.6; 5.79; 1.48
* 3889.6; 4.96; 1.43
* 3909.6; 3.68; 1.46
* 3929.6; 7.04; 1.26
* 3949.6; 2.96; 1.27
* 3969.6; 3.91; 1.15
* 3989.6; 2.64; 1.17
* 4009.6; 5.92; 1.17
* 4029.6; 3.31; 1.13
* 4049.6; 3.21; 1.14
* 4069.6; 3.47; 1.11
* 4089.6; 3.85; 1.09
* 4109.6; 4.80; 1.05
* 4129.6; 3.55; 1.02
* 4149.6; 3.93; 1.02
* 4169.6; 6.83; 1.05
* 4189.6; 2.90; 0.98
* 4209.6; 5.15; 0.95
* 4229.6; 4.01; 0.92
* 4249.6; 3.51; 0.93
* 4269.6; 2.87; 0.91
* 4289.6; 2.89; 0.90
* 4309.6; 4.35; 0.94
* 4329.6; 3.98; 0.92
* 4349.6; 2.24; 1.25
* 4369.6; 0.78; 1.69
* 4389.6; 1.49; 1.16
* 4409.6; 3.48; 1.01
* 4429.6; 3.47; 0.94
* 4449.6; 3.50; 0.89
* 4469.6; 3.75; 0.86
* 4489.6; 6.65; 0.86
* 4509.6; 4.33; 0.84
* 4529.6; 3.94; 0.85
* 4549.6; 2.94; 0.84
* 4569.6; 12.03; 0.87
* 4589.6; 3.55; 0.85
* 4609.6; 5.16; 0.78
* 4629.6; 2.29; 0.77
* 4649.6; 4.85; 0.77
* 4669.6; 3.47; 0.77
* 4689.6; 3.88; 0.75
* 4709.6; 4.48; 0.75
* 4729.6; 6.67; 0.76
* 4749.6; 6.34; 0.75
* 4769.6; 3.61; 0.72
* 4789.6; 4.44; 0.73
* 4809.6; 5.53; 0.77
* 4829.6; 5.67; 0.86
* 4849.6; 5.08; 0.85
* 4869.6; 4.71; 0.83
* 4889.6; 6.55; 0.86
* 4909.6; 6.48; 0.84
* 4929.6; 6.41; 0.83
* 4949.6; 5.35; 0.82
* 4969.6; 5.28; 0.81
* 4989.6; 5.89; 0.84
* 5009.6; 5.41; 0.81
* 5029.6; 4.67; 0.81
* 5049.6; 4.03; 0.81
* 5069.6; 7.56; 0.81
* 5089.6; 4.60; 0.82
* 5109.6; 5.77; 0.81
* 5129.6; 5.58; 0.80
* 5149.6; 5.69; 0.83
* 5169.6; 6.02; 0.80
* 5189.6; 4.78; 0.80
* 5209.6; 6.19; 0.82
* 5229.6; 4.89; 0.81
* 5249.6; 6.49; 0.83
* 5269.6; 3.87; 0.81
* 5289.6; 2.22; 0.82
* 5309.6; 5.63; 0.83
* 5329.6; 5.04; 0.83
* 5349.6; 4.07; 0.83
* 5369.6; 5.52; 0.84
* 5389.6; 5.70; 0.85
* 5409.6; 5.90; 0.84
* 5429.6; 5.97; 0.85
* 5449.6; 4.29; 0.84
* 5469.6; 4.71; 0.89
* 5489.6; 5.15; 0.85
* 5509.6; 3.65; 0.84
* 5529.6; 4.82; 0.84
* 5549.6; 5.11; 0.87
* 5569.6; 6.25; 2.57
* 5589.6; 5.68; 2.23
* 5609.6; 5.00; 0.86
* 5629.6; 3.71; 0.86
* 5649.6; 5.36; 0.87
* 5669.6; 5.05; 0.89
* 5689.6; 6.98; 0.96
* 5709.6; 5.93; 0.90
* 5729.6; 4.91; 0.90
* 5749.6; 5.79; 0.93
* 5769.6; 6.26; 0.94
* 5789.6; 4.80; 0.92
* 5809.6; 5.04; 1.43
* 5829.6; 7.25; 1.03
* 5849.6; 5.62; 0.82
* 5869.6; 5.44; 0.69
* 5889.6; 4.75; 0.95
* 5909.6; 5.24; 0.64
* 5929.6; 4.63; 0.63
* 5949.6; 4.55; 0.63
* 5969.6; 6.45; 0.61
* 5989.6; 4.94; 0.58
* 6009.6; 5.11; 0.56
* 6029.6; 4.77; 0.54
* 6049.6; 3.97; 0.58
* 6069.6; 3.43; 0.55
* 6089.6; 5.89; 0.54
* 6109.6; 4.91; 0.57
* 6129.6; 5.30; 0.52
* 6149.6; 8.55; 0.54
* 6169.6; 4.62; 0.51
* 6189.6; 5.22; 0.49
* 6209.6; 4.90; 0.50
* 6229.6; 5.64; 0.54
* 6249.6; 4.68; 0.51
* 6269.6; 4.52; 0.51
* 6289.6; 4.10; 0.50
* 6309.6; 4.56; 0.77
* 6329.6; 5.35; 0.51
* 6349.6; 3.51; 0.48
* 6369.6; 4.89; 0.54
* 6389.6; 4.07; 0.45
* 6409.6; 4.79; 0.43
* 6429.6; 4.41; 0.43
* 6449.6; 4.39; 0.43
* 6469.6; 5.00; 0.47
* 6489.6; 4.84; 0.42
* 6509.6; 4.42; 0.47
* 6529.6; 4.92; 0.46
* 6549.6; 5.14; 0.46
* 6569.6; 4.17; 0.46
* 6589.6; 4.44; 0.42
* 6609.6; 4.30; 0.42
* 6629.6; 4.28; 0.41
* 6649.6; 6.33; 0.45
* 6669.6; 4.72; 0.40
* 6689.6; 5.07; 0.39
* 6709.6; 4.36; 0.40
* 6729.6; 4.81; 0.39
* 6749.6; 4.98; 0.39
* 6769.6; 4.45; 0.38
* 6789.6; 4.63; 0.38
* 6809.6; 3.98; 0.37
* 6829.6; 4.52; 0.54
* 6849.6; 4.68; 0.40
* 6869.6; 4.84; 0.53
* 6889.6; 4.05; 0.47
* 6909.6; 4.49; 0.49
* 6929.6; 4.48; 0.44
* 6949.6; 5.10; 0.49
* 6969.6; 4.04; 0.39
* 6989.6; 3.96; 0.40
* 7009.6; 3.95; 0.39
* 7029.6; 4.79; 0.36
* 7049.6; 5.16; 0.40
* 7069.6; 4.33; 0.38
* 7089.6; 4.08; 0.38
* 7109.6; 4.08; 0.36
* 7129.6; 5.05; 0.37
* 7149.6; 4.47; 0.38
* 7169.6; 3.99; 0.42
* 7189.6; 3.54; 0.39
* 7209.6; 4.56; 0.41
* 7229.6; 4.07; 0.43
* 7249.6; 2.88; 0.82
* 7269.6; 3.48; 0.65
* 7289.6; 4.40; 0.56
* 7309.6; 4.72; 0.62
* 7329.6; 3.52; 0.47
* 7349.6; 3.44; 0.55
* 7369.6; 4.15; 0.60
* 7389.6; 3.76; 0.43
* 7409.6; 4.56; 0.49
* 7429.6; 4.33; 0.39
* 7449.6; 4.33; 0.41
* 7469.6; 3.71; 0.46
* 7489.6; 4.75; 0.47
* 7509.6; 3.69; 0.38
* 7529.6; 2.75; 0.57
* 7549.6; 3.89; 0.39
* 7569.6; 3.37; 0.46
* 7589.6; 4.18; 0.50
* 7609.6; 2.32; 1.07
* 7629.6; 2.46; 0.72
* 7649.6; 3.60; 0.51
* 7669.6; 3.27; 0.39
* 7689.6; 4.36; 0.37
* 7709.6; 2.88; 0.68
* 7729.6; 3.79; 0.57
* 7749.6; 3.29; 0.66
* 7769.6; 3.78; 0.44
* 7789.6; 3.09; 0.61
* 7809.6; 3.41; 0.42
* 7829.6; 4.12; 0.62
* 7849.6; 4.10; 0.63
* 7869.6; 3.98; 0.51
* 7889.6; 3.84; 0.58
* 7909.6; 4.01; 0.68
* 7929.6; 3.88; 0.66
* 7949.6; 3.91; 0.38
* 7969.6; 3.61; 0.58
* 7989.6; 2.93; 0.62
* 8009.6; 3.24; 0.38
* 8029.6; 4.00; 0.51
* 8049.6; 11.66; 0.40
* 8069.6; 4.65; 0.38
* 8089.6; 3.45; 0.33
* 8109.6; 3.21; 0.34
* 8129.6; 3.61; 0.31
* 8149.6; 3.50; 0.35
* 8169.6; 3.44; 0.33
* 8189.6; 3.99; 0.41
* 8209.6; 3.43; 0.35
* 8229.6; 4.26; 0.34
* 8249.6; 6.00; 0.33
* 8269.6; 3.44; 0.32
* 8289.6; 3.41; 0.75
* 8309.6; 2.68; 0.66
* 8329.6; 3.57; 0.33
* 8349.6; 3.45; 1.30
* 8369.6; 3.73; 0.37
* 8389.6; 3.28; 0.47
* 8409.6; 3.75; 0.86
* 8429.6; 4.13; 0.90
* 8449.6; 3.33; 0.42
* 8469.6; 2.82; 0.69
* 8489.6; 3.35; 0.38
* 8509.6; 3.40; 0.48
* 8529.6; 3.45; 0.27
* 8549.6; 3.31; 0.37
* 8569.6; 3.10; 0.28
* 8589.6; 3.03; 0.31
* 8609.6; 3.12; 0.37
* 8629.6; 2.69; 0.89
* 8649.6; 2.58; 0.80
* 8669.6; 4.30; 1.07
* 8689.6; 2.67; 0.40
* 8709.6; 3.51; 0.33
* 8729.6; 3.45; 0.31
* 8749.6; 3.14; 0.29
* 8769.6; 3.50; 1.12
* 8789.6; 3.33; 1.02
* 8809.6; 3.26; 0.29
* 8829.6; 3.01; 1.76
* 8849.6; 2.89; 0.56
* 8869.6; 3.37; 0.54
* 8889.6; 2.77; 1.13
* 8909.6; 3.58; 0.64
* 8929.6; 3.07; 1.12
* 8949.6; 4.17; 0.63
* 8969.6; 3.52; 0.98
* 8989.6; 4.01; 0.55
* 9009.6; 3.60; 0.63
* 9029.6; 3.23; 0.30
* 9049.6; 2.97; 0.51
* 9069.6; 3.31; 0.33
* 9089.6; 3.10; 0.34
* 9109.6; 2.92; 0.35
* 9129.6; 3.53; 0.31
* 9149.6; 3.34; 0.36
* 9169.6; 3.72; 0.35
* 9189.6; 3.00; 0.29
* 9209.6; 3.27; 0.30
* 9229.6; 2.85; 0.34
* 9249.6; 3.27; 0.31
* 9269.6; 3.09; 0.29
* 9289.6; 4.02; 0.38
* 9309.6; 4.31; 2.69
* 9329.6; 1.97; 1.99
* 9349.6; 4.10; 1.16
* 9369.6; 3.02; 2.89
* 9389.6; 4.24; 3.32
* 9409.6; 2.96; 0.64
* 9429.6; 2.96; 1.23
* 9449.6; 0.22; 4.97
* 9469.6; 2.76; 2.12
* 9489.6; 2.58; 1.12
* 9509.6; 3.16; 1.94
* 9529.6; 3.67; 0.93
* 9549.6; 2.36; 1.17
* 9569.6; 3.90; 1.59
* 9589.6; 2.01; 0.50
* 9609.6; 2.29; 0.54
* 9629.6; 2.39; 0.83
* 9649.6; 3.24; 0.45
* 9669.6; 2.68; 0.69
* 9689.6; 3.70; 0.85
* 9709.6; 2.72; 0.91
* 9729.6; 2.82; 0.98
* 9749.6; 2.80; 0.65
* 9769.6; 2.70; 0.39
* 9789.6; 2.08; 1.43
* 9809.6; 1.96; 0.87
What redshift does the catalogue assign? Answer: 0.23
